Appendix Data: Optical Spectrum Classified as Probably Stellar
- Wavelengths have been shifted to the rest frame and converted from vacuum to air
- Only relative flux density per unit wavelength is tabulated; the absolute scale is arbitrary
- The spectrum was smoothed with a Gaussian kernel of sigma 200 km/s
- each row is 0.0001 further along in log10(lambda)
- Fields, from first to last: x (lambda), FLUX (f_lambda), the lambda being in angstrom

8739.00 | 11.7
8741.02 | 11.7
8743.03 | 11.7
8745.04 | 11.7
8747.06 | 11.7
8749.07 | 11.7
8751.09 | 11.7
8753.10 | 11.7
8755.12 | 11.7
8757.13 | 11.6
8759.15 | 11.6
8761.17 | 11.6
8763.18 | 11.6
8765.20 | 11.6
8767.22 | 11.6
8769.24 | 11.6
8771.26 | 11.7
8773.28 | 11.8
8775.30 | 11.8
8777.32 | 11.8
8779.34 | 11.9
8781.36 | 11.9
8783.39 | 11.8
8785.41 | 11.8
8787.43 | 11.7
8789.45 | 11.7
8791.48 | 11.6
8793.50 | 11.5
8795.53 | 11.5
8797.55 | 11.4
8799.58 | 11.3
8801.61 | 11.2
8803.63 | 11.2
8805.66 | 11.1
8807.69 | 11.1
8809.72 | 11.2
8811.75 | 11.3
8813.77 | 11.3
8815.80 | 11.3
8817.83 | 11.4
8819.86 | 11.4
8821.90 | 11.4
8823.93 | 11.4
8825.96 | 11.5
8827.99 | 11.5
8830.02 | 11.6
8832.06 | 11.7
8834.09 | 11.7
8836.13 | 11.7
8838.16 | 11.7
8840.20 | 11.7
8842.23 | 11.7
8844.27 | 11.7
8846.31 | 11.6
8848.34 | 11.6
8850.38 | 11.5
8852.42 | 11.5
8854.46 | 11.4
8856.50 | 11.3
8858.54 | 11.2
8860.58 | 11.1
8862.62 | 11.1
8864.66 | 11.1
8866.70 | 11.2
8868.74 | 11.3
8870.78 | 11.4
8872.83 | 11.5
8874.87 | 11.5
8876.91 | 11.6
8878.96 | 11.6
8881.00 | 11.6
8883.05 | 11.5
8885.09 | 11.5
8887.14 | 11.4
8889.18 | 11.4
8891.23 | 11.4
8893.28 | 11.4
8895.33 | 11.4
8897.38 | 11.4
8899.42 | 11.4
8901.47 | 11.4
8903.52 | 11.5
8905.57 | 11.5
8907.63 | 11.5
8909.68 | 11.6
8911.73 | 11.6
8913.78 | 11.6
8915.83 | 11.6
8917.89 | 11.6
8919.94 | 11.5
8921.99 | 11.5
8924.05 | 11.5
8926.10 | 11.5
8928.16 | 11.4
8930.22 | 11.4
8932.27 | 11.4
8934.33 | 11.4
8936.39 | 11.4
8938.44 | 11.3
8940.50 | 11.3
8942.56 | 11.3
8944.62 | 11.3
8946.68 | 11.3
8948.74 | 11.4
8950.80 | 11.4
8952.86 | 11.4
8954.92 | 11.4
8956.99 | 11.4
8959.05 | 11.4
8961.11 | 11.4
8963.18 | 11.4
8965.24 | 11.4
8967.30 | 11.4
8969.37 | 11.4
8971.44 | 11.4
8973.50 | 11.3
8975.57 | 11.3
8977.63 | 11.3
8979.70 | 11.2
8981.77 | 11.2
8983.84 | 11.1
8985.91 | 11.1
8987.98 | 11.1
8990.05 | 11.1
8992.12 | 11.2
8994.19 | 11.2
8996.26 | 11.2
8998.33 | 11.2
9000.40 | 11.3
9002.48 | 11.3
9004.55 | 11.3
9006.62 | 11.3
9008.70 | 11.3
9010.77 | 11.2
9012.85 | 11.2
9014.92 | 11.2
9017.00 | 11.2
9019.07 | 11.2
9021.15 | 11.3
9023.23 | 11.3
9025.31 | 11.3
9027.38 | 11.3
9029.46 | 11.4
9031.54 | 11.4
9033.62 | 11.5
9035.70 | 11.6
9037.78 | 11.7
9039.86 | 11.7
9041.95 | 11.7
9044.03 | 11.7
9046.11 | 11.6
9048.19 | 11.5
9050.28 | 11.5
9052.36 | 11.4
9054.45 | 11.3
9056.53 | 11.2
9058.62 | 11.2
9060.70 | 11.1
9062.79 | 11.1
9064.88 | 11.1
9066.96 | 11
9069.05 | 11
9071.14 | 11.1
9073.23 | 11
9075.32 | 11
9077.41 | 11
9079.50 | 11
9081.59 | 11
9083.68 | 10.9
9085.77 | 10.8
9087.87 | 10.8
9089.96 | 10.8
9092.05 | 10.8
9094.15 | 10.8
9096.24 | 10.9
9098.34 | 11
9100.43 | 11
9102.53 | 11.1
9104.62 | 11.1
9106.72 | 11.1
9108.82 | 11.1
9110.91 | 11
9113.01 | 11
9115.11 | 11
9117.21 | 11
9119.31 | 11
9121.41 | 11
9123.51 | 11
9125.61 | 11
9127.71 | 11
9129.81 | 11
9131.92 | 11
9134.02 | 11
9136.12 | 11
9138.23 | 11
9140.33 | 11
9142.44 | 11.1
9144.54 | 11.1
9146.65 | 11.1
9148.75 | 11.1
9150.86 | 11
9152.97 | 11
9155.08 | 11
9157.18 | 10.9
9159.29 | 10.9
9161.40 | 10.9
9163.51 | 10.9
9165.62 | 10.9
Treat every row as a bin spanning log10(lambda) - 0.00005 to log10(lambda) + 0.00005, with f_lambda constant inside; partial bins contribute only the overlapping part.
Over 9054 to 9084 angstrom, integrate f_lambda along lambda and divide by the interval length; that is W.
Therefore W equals 11.1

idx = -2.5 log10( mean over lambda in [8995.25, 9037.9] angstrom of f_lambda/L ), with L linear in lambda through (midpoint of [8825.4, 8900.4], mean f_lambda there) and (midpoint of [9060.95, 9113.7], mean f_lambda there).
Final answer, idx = -0.02 mag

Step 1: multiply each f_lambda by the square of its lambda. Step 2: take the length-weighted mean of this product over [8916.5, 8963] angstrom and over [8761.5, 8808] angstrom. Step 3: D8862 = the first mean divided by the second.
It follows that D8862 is 1.02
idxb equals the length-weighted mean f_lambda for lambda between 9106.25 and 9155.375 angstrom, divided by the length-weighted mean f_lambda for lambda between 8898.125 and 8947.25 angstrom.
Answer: 1.0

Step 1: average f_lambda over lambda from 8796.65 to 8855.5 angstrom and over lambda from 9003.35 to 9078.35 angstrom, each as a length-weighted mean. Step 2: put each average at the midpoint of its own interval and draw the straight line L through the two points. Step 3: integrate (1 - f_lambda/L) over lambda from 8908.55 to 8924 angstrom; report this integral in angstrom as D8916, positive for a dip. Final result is -0.2 angstrom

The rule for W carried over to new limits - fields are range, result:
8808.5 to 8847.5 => 11.5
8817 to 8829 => 11.4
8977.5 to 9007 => 11.2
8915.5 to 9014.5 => 11.3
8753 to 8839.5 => 11.5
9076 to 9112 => 11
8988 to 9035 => 11.3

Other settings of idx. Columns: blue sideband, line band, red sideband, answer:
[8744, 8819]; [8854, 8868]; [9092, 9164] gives 0.02 mag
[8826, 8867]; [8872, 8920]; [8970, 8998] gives -0.01 mag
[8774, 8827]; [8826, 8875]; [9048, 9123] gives -0.01 mag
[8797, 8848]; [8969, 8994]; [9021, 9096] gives 0.01 mag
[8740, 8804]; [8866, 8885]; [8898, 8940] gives 0.00 mag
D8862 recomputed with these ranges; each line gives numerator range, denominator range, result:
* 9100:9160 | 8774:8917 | 1.02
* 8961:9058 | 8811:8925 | 1.02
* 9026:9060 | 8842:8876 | 1.05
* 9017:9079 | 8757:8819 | 1.04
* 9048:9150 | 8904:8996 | 1.00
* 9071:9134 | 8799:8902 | 1.02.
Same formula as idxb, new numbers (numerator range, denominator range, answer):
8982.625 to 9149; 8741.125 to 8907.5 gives 0.97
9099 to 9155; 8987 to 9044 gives 0.97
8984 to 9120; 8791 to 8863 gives 0.98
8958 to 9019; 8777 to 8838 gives 0.98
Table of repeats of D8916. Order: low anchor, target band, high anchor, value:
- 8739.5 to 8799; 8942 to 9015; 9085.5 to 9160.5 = -0.1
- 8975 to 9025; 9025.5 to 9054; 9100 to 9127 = -1.0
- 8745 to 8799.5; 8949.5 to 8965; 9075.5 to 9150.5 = -0.1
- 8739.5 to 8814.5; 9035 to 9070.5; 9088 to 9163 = -0.8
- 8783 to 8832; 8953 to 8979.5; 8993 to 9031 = -0.2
